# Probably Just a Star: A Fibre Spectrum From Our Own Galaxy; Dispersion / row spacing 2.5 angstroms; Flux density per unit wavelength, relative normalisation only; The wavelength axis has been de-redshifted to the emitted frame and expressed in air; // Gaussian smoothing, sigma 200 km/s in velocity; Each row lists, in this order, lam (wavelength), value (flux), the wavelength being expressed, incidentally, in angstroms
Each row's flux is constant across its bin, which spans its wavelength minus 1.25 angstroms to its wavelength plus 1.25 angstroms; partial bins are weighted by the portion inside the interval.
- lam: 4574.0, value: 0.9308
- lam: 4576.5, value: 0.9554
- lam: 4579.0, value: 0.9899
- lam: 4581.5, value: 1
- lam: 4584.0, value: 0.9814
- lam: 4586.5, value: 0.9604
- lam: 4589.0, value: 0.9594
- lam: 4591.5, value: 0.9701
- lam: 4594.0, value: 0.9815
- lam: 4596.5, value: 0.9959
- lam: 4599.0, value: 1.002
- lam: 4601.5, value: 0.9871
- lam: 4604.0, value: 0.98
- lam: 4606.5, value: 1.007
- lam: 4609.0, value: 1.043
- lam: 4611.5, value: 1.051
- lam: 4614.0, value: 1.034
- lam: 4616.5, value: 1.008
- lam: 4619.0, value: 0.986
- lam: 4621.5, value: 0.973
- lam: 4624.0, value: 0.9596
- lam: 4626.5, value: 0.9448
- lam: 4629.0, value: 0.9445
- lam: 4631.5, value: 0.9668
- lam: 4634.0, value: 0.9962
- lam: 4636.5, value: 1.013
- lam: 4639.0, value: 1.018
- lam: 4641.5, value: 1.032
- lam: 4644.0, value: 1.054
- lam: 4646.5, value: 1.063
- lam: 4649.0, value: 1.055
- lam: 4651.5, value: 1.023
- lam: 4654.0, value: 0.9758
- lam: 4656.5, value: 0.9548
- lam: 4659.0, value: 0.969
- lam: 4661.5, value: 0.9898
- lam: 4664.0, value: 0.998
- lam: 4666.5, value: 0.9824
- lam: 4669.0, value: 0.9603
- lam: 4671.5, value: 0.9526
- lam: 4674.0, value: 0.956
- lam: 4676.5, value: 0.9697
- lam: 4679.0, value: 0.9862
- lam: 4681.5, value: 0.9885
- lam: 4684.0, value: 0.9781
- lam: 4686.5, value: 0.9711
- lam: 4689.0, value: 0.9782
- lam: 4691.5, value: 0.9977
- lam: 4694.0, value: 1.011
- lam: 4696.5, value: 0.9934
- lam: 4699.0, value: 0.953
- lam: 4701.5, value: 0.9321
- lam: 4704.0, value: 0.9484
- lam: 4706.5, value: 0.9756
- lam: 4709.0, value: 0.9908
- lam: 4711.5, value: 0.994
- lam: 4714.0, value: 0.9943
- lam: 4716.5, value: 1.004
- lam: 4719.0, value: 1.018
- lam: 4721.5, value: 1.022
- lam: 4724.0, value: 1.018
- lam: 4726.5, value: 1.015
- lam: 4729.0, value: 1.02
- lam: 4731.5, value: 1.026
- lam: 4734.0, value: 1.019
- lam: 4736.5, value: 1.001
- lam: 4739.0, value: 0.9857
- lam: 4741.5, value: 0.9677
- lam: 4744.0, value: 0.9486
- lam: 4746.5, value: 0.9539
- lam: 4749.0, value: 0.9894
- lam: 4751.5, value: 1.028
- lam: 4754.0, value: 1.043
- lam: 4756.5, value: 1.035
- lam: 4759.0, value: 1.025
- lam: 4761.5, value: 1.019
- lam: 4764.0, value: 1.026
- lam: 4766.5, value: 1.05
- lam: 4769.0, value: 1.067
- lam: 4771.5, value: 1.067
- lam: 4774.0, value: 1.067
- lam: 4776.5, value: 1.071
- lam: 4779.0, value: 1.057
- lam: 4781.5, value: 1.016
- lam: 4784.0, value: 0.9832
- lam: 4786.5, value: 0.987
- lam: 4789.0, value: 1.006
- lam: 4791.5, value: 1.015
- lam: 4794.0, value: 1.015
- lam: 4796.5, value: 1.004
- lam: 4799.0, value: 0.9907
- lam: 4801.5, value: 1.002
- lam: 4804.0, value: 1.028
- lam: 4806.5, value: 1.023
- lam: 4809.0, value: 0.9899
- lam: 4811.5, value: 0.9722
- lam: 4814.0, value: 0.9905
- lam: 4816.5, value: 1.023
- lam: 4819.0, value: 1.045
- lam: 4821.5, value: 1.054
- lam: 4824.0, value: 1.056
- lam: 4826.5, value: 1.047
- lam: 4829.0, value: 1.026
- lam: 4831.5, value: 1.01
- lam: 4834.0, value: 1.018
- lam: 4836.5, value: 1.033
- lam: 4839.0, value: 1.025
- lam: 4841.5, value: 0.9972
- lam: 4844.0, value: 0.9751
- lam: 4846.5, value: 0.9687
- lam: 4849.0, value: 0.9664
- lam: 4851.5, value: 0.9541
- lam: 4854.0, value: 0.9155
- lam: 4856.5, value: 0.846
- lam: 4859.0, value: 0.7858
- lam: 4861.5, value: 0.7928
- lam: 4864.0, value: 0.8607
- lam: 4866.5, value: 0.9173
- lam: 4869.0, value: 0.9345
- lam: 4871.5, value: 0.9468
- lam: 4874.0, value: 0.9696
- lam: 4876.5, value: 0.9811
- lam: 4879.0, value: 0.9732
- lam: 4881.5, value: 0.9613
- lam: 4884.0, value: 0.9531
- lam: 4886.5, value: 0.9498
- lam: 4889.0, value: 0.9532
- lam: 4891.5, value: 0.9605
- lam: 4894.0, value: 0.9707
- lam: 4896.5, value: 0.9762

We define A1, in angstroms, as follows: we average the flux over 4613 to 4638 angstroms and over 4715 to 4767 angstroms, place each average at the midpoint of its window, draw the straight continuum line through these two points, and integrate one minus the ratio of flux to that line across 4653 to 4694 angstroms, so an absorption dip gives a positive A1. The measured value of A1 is 0.7 angstroms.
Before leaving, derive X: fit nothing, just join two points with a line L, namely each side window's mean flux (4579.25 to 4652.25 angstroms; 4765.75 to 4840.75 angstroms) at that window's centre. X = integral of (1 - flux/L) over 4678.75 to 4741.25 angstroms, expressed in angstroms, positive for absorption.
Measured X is 1.20 angstroms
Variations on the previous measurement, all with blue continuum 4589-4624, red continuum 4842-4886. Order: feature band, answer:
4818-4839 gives -2.24 angstroms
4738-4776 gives -2.54 angstroms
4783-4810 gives -1.71 angstroms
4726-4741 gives -0.72 angstroms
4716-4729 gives -0.69 angstroms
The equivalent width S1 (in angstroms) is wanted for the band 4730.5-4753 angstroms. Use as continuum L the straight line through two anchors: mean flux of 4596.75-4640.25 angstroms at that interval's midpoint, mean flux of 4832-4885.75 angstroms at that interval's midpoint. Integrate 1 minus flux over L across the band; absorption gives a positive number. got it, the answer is -0.5 angstroms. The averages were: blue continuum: 0.995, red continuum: 0.943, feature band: 0.991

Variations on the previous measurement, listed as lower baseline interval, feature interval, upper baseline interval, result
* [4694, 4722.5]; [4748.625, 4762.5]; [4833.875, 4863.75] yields -0.8 angstroms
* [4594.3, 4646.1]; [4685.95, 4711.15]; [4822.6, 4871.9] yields 0.2 angstroms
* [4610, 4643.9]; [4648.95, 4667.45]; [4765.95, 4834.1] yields 0.2 angstroms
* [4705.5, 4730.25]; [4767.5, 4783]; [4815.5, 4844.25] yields -0.6 angstroms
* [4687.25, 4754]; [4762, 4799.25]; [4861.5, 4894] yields -2.1 angstroms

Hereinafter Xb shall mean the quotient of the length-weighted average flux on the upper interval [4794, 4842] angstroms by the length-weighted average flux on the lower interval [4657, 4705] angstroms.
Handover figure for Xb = 1.0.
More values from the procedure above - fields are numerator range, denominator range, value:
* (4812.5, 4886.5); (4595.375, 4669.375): 0.97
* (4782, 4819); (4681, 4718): 1.02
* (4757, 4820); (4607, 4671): 1.02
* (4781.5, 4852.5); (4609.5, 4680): 1.01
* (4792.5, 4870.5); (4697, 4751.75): 0.99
